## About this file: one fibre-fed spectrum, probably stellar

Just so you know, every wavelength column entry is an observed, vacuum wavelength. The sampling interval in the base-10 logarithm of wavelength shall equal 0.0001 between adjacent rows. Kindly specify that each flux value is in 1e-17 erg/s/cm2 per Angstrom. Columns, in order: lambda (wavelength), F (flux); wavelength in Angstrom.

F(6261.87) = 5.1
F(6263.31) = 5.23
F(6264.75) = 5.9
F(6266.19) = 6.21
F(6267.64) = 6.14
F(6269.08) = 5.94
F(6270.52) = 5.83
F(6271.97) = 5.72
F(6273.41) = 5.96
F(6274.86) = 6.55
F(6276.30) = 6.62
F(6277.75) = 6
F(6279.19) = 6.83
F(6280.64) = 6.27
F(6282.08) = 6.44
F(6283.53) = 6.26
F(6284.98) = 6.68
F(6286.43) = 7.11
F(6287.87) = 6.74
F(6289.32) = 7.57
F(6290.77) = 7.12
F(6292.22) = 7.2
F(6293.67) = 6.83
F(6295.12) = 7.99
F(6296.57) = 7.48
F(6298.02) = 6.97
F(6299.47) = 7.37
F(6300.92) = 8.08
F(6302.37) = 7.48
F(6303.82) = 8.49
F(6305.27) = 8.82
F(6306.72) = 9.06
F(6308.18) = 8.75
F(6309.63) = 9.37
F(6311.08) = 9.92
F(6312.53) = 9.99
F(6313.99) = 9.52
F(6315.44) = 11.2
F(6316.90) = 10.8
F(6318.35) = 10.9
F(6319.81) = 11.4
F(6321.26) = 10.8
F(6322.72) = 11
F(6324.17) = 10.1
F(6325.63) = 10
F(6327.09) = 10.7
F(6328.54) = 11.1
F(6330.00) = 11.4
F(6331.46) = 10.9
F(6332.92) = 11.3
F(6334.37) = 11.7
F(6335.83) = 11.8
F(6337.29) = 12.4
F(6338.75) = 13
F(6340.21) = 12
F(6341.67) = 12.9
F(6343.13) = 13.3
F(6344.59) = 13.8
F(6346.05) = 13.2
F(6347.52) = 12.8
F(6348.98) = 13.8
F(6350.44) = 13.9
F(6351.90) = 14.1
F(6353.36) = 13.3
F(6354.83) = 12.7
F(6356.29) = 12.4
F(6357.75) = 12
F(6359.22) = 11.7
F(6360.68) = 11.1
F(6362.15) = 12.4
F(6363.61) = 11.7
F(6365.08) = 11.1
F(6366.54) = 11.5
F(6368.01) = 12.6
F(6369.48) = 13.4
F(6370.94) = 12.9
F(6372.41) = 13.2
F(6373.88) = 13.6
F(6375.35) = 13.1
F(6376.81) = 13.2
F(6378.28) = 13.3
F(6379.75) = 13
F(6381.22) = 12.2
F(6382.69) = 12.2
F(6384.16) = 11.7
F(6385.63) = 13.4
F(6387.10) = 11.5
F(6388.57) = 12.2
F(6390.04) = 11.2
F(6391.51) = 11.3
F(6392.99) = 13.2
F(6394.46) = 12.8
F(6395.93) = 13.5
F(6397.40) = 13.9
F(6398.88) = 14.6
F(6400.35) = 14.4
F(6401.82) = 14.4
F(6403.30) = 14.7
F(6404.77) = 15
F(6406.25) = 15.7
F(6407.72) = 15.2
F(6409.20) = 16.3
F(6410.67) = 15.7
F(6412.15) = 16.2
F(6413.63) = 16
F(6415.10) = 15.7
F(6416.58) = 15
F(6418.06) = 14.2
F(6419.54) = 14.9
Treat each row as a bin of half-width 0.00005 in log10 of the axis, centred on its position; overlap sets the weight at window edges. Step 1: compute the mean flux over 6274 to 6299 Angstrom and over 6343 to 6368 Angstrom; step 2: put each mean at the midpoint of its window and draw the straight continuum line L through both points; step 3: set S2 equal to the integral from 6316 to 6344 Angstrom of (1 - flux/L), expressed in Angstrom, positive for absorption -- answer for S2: -2.6 Angstrom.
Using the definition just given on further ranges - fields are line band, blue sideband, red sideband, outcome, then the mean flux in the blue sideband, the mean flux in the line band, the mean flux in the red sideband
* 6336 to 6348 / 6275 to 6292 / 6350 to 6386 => -2.3 Angstrom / 6.71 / 12.9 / 12.6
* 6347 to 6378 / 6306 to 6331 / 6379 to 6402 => -2.2 Angstrom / 10.4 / 12.7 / 12.8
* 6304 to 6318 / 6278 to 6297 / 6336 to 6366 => -1.0 Angstrom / 6.93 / 9.7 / 12.7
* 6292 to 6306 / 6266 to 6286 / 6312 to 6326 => 1.5 Angstrom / 6.26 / 7.69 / 10.6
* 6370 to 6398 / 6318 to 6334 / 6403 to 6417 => 2.8 Angstrom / 10.9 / 12.7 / 15.6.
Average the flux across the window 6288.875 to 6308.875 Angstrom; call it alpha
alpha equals 7.8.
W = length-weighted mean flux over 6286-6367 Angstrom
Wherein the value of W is 10.6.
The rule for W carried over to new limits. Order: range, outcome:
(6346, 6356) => 13.4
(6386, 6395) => 12.1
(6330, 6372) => 12.5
